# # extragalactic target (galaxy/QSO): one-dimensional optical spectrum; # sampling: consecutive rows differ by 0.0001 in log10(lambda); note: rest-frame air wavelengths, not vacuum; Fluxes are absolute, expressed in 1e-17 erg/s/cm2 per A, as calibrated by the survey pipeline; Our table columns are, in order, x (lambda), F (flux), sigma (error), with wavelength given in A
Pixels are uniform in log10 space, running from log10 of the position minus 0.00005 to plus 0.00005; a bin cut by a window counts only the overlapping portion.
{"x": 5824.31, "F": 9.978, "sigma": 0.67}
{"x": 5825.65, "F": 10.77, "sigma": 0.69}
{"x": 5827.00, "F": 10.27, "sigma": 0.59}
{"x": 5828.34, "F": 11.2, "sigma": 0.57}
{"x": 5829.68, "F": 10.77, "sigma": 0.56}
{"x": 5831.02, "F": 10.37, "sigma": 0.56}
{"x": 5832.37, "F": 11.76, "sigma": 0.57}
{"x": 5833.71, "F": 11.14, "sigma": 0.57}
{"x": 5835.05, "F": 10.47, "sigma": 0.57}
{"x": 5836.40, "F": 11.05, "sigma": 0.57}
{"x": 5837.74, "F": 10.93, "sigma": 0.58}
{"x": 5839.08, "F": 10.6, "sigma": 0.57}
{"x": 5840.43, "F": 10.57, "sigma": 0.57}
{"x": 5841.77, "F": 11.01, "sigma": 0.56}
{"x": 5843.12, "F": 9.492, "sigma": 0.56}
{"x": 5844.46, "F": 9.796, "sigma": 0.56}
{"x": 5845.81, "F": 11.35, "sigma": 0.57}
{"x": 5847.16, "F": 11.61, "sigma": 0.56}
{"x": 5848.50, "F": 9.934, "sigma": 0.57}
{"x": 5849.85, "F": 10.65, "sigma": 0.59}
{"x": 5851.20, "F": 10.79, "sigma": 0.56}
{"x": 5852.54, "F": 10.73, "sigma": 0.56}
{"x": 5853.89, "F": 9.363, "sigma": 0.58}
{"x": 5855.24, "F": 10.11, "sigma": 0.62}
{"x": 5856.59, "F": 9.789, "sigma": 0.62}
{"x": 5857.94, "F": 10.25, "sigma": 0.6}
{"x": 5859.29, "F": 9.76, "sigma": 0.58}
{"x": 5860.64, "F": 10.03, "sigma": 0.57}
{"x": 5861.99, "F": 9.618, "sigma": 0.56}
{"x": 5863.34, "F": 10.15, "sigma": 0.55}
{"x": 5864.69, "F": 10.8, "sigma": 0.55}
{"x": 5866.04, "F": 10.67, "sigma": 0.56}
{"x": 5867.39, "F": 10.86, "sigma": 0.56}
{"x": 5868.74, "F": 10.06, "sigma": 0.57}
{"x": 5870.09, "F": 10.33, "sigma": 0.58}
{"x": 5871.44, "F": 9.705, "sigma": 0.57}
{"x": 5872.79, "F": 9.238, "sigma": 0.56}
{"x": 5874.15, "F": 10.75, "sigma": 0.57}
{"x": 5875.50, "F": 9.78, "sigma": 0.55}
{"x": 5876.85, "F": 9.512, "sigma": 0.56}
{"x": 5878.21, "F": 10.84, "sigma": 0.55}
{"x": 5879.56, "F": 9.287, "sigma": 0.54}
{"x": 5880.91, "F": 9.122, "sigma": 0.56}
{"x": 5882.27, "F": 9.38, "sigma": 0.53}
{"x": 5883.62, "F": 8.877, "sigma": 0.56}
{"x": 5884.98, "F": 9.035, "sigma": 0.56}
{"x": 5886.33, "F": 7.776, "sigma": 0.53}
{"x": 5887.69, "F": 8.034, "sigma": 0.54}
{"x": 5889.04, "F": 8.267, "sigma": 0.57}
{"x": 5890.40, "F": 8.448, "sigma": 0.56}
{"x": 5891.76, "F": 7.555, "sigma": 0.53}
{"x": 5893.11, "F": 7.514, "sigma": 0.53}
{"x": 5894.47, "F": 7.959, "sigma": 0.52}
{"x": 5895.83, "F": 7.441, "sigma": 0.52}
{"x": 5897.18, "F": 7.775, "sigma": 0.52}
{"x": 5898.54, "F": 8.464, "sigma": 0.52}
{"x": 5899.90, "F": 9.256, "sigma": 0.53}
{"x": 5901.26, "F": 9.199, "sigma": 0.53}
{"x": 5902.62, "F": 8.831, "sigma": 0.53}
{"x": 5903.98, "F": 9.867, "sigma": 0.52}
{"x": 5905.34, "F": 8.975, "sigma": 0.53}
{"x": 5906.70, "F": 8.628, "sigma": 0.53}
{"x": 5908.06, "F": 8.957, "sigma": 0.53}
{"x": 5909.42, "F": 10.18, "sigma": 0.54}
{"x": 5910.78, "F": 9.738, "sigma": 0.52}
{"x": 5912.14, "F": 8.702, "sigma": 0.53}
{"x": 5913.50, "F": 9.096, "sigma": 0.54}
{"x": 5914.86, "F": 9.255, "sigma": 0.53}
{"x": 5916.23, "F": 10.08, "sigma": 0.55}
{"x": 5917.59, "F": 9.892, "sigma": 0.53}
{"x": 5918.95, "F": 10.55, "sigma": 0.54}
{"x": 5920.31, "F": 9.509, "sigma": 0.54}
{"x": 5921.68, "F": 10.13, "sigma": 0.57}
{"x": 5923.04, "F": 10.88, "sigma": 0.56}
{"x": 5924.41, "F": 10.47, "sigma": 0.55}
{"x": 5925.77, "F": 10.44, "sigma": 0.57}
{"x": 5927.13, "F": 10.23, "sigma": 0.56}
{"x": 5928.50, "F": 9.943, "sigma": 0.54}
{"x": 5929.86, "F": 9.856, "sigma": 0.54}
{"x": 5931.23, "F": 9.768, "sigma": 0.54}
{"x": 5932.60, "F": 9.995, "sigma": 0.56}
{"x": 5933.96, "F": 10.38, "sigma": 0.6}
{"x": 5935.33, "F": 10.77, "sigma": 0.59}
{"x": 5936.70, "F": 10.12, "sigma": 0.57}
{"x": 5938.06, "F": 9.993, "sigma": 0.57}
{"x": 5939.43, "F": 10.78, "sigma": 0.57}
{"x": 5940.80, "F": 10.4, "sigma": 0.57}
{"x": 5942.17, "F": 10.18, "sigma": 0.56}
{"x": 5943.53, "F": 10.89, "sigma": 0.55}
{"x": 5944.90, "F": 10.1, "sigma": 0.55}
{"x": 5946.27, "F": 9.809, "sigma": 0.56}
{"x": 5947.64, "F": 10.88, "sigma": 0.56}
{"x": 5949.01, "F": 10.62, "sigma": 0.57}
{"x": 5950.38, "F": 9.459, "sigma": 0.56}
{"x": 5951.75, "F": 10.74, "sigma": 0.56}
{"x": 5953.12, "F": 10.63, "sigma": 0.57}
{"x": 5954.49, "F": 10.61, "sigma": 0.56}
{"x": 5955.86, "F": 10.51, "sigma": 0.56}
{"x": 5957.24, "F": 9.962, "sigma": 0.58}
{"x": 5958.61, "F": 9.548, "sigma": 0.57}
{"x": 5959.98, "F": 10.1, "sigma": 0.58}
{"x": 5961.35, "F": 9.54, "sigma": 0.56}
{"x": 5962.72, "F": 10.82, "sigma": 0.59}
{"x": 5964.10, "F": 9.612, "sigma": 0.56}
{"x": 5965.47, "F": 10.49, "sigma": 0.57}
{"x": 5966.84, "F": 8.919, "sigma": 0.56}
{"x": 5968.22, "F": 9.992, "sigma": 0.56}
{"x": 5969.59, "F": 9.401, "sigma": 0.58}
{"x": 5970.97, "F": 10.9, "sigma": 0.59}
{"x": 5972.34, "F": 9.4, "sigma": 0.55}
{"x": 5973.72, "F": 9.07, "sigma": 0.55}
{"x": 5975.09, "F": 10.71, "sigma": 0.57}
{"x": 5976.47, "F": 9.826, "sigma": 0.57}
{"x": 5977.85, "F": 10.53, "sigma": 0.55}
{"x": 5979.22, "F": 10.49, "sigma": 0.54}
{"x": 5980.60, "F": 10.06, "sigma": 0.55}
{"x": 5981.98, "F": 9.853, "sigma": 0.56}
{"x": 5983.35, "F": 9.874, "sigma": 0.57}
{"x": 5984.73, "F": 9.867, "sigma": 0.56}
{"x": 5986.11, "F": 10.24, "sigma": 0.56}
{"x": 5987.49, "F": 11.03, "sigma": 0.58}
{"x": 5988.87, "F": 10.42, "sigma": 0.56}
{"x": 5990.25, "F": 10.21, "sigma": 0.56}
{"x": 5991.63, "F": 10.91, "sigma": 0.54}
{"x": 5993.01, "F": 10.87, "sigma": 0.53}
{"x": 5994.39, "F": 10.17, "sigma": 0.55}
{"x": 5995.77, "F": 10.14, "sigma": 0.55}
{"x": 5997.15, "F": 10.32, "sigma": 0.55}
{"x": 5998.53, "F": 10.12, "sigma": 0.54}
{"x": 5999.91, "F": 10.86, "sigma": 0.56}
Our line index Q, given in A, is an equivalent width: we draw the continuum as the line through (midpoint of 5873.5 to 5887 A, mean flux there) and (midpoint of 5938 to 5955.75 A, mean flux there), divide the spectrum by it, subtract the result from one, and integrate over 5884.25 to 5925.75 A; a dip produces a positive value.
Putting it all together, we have 3.3 A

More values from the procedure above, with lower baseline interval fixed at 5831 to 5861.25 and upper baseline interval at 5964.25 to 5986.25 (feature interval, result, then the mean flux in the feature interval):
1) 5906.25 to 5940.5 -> 0.77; 9.95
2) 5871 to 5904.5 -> 4.75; 8.86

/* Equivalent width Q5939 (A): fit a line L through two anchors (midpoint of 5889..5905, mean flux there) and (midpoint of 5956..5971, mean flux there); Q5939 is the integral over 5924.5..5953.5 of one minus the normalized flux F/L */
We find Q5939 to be -2.90 A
